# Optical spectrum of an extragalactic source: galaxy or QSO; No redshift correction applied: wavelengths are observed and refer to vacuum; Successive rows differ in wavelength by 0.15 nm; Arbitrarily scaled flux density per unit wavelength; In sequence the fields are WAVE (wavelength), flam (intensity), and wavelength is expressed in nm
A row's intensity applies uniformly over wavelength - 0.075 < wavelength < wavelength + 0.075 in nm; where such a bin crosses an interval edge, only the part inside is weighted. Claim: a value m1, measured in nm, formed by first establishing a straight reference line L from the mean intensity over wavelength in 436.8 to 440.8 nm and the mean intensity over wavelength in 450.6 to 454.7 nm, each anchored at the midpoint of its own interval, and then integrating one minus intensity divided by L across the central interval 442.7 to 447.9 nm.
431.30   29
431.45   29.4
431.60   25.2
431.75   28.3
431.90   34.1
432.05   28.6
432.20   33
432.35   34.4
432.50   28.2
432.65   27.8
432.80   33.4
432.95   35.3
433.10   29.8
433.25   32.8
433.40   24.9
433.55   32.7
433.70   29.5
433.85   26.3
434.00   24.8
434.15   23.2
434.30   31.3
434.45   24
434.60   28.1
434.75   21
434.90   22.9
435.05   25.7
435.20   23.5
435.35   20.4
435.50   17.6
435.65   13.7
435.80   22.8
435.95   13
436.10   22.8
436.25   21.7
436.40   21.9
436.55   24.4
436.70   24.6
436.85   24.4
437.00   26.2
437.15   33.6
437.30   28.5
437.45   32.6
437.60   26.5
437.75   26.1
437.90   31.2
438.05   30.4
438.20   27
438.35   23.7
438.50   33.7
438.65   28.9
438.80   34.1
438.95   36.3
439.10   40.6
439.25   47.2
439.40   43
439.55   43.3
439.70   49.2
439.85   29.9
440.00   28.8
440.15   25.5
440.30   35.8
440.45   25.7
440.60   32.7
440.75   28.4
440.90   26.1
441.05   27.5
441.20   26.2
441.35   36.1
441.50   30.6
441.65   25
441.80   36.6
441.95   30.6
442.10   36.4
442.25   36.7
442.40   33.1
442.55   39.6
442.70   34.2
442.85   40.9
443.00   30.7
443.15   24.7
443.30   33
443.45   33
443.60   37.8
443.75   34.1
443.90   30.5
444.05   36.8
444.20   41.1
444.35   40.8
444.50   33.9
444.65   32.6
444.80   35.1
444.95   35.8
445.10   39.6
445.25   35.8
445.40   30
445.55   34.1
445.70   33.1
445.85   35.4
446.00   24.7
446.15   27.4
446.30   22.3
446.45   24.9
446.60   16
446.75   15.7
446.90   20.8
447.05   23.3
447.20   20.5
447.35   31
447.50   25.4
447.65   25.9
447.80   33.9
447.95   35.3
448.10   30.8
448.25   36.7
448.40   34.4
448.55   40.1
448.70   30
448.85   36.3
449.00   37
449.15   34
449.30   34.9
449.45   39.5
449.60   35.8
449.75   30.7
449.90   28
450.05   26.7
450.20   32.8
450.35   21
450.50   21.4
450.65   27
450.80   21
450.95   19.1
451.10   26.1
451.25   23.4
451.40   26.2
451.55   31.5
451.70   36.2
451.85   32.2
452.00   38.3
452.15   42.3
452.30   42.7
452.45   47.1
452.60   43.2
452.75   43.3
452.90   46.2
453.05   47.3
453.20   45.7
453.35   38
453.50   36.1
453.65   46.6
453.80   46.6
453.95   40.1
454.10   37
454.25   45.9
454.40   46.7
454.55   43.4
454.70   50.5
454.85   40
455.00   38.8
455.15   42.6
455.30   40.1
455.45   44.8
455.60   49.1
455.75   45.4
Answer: 0.638 nm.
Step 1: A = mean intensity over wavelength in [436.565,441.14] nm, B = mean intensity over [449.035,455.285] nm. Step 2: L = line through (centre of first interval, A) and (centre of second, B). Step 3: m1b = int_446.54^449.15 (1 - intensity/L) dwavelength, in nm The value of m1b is 0.43 nm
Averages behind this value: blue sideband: 31.6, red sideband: 36.5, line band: 29.2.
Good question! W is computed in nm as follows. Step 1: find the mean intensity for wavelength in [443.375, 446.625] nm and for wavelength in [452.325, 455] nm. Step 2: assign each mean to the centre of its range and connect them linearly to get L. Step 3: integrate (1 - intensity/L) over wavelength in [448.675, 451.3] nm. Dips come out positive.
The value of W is 0.650 nm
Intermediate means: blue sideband 32.7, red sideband 43.6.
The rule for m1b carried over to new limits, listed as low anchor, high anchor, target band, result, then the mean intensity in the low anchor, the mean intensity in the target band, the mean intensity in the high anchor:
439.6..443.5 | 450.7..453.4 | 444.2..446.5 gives 0.06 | 32.3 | 32.7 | 36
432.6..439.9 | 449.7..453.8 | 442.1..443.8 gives -0.19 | 28.5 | 34.4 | 34.3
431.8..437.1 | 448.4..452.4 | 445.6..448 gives 0.34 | 26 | 26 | 31.5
